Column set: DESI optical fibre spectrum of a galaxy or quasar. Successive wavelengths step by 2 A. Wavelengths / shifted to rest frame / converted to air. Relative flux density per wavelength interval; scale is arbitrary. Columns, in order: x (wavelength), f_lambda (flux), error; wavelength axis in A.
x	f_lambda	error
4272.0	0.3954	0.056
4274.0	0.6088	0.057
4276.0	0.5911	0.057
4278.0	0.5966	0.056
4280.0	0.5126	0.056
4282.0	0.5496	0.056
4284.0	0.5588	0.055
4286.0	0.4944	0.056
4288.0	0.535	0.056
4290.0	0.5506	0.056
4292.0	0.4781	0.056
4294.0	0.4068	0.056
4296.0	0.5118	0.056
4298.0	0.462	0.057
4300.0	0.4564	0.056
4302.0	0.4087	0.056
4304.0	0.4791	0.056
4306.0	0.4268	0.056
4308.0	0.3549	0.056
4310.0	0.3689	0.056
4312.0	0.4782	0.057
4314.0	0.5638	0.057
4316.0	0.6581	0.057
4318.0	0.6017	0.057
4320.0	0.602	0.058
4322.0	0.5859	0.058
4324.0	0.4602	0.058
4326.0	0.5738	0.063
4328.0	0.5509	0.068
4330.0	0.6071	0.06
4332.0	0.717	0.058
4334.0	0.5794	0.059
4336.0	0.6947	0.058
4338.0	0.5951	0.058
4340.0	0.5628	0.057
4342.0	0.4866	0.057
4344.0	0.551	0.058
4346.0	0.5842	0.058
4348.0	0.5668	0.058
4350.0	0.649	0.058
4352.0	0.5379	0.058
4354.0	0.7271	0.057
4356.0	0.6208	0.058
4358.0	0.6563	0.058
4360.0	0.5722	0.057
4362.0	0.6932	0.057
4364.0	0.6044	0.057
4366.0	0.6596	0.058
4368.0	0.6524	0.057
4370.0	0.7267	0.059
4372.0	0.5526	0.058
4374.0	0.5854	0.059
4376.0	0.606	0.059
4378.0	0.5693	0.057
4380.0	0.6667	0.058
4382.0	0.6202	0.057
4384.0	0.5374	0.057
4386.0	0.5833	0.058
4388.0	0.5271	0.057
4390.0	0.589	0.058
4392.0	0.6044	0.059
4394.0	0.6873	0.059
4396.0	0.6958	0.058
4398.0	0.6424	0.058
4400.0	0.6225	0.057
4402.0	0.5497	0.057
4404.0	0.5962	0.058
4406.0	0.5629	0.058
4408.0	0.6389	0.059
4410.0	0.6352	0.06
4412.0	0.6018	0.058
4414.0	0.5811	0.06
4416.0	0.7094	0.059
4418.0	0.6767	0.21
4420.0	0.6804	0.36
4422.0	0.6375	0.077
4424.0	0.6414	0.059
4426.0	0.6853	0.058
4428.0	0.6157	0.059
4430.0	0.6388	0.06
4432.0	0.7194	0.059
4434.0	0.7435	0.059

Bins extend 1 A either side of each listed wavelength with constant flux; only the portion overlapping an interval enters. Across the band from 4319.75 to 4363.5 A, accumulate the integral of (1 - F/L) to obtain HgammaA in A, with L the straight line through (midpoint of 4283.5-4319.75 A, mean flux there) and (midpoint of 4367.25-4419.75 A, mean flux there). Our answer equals -4.30 A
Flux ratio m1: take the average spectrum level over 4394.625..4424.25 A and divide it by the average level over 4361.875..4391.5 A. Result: 1.04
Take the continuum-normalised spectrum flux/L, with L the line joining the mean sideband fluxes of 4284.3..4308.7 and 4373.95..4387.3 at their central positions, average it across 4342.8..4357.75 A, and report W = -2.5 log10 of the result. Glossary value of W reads -0.107 mag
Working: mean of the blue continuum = 0.468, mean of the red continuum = 0.595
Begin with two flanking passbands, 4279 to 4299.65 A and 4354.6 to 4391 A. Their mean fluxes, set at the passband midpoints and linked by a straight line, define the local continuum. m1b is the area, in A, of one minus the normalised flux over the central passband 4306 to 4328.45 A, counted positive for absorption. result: 0.8 A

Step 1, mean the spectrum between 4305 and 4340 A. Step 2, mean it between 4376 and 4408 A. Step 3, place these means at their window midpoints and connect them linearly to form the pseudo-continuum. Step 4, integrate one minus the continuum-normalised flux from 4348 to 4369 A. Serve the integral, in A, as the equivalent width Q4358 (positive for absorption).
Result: -1.9 A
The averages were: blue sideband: 0.554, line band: 0.634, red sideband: 0.605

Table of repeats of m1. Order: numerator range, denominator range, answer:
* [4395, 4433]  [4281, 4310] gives 1.35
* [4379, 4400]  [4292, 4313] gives 1.41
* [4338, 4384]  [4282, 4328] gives 1.21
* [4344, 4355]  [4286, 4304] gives 1.27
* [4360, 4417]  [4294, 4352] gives 1.15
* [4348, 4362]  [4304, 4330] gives 1.21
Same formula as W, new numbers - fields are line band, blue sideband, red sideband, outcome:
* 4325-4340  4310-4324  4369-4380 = -0.074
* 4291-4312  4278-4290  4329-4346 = 0.262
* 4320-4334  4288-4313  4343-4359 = -0.092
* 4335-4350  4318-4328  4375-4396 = -0.017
